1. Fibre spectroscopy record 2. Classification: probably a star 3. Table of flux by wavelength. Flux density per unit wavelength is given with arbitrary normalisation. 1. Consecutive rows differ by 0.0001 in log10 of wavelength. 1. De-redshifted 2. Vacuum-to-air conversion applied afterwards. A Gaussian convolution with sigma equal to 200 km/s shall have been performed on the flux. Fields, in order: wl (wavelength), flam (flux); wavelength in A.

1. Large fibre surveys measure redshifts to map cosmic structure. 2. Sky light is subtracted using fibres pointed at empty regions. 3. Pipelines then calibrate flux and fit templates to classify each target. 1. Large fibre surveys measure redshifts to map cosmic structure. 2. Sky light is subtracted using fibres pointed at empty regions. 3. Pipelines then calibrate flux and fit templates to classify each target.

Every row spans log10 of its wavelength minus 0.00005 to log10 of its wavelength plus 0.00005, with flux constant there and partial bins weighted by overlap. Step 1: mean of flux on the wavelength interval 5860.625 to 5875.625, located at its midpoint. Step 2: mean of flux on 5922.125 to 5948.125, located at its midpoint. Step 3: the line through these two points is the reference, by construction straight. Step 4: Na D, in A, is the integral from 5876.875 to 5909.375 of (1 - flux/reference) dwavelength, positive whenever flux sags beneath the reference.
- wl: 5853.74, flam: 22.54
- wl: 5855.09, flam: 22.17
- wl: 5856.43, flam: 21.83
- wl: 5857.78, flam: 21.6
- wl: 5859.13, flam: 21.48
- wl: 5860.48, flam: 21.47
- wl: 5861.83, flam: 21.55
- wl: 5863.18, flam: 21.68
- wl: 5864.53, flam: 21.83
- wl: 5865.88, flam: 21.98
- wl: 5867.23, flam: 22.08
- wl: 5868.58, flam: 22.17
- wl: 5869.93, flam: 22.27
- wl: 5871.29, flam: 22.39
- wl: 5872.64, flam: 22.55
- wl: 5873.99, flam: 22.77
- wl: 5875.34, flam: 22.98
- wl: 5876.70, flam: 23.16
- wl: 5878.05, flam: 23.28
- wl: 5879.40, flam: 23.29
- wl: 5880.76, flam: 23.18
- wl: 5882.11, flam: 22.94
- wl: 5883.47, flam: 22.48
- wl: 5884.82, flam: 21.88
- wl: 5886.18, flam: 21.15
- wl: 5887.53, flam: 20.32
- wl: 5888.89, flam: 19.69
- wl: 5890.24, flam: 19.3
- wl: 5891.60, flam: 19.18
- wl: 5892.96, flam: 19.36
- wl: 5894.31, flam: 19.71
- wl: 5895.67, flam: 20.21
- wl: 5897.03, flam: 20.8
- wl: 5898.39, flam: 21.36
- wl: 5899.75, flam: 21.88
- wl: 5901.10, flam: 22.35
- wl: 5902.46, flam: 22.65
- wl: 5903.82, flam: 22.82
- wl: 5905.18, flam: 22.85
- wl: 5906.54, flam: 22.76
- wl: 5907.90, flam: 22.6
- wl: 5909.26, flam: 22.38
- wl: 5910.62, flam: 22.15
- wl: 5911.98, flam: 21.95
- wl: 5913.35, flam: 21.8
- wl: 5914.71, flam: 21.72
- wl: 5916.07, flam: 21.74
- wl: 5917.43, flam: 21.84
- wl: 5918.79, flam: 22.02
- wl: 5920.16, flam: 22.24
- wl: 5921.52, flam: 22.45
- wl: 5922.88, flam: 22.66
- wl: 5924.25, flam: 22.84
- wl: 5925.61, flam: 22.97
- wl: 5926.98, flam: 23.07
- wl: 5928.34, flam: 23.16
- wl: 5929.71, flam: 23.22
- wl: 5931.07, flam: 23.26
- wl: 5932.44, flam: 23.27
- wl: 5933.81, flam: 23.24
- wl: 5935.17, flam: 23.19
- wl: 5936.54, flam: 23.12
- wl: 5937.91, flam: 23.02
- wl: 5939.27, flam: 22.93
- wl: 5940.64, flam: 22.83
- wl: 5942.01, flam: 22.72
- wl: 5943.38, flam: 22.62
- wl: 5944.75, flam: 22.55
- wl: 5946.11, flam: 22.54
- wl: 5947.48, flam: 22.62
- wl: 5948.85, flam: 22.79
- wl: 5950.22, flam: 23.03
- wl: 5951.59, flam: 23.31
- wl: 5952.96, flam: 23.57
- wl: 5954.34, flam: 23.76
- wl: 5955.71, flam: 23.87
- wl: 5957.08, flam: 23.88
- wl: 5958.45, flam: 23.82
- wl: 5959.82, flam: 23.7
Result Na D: 1.22 A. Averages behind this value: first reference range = 22.2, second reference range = 22.9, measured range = 21.6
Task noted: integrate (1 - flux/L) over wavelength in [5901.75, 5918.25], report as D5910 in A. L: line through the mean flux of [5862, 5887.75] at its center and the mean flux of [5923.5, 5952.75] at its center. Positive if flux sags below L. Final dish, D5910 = 0.3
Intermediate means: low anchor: 22.4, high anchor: 23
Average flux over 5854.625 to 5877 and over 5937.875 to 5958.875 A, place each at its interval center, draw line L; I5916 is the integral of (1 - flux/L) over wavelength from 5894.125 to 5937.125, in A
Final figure 0.7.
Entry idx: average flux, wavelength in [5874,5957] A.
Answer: 22.3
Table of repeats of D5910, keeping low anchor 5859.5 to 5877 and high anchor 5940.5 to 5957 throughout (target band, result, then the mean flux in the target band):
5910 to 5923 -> 0.4 A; 22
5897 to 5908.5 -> 0.1 A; 22.3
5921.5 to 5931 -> -0.1 A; 23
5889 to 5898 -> 1.1 A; 19.8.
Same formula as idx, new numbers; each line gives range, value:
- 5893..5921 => 21.8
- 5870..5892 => 21.9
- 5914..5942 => 22.7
